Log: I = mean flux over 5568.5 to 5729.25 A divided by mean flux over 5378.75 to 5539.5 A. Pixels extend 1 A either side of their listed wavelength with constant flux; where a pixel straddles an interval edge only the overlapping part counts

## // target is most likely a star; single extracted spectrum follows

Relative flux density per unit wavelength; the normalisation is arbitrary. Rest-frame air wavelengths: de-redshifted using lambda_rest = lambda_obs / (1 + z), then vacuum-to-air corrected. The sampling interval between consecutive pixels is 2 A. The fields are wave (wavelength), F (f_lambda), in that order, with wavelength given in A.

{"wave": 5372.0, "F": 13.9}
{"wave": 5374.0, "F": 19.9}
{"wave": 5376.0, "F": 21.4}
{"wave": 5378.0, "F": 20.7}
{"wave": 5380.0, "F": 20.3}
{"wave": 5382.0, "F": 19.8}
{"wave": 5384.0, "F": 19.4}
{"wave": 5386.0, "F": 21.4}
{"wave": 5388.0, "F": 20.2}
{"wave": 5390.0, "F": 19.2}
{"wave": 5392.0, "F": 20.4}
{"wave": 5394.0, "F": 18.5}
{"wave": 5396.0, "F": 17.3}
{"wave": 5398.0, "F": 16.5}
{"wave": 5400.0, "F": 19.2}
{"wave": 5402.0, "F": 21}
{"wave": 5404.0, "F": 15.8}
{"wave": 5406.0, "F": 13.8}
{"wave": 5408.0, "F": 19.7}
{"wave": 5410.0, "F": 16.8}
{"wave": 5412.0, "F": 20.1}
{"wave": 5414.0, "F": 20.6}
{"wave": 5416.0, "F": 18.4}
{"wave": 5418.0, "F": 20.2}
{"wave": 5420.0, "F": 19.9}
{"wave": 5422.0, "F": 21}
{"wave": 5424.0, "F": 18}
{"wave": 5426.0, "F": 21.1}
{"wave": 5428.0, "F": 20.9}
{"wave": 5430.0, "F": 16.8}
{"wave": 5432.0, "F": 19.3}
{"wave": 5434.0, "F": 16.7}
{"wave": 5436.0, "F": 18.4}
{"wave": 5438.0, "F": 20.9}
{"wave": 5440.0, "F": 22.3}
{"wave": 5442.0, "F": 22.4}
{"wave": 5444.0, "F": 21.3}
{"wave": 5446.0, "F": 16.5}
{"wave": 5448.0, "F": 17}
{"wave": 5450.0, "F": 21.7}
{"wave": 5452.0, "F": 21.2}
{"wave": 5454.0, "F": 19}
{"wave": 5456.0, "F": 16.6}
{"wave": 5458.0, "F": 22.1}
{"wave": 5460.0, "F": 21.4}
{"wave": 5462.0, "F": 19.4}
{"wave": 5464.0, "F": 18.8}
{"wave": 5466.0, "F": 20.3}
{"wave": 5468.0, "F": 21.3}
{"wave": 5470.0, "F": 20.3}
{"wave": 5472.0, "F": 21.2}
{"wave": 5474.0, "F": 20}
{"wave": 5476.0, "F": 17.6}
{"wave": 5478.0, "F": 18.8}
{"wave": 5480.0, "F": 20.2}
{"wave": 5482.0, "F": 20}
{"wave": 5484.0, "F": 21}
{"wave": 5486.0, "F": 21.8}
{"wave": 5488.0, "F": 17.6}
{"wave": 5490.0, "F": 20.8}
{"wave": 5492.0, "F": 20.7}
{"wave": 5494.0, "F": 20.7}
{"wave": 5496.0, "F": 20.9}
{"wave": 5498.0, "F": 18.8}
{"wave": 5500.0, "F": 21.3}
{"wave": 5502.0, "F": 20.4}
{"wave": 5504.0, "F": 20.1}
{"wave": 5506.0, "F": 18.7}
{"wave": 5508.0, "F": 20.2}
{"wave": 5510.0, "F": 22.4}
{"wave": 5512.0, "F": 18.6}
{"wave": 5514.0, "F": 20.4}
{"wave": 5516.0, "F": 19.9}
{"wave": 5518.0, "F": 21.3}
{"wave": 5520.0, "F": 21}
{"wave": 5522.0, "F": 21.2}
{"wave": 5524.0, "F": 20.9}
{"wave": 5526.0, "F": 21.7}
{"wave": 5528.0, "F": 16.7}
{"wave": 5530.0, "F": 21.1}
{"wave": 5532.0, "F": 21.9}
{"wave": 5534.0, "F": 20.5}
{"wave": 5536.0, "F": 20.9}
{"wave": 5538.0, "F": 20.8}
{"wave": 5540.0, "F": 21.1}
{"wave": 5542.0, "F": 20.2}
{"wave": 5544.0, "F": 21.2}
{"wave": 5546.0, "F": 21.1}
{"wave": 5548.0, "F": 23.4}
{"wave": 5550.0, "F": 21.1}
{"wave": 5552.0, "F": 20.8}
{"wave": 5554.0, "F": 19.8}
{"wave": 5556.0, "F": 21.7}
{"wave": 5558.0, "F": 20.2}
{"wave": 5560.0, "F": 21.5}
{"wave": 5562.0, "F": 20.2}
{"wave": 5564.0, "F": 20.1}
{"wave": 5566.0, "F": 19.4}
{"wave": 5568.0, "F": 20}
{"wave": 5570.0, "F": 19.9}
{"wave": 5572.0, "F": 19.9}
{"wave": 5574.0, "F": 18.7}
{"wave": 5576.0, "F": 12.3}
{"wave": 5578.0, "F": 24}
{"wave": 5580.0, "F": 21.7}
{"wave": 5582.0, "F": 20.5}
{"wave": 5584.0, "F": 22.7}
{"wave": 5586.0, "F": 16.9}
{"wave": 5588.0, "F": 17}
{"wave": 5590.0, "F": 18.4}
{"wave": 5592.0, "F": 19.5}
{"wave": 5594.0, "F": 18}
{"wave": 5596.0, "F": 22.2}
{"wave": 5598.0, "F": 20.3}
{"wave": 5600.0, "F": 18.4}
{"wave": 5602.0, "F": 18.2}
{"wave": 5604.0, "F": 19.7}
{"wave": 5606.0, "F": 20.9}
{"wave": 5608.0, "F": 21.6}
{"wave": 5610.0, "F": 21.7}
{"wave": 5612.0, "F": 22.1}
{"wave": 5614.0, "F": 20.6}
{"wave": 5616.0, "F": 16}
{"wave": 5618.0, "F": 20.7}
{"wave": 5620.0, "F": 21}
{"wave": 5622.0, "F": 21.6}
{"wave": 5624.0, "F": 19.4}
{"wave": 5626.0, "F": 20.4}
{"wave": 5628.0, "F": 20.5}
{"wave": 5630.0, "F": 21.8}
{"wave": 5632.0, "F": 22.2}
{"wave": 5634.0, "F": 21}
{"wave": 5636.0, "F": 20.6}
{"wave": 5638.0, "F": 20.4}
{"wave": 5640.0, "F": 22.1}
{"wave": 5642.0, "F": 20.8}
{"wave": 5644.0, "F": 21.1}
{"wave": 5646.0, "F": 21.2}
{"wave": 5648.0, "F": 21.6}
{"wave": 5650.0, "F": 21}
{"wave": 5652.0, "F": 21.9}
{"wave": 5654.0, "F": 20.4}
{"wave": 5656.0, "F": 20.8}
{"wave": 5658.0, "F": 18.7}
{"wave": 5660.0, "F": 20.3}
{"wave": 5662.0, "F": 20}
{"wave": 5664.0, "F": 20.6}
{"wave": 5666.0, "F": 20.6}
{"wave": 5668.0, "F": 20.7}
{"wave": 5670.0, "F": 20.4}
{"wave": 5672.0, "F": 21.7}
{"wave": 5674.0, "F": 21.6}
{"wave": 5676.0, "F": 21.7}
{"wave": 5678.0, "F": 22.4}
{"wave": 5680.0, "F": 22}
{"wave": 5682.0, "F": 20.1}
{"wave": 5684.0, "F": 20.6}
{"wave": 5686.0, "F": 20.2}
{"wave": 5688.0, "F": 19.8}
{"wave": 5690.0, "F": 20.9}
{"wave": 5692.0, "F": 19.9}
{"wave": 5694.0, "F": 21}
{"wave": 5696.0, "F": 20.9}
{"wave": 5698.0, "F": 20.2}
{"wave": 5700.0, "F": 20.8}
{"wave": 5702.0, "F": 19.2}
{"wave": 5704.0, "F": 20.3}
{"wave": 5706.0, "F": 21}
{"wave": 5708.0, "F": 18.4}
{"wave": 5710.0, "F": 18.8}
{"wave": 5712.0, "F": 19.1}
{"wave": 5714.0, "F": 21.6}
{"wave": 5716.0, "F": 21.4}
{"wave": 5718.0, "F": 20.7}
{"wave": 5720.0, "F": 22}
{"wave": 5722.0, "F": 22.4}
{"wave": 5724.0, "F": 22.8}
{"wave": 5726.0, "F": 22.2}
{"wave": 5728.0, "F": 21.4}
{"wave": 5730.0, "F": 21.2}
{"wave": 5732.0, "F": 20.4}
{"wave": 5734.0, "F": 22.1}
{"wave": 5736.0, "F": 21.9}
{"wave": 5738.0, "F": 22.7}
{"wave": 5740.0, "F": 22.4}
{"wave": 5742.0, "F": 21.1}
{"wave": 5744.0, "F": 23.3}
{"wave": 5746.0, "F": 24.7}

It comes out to 1.0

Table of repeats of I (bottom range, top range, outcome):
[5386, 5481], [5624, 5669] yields 1.07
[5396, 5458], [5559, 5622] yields 1.04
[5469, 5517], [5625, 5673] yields 1.04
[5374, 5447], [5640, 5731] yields 1.08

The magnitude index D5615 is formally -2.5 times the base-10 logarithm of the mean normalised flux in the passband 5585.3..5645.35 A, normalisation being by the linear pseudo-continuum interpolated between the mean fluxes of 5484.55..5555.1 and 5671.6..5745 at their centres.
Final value 0.03 mag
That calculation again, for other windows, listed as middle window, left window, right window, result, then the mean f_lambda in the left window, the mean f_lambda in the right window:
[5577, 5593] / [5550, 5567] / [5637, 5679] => 0.028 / 20.5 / 21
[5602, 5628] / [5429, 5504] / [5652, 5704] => 0.001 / 19.9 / 20.6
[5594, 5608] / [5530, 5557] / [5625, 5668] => 0.055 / 21.1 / 20.9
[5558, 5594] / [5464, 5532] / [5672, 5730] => 0.051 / 20.2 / 20.9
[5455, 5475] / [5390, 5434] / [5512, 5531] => -0.032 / 18.8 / 20.4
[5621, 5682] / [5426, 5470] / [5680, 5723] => -0.033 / 19.8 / 20.5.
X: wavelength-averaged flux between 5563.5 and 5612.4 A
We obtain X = 19.7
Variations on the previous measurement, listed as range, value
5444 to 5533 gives 20.1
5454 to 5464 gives 19.7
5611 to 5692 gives 20.8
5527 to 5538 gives 20.3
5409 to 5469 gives 19.7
